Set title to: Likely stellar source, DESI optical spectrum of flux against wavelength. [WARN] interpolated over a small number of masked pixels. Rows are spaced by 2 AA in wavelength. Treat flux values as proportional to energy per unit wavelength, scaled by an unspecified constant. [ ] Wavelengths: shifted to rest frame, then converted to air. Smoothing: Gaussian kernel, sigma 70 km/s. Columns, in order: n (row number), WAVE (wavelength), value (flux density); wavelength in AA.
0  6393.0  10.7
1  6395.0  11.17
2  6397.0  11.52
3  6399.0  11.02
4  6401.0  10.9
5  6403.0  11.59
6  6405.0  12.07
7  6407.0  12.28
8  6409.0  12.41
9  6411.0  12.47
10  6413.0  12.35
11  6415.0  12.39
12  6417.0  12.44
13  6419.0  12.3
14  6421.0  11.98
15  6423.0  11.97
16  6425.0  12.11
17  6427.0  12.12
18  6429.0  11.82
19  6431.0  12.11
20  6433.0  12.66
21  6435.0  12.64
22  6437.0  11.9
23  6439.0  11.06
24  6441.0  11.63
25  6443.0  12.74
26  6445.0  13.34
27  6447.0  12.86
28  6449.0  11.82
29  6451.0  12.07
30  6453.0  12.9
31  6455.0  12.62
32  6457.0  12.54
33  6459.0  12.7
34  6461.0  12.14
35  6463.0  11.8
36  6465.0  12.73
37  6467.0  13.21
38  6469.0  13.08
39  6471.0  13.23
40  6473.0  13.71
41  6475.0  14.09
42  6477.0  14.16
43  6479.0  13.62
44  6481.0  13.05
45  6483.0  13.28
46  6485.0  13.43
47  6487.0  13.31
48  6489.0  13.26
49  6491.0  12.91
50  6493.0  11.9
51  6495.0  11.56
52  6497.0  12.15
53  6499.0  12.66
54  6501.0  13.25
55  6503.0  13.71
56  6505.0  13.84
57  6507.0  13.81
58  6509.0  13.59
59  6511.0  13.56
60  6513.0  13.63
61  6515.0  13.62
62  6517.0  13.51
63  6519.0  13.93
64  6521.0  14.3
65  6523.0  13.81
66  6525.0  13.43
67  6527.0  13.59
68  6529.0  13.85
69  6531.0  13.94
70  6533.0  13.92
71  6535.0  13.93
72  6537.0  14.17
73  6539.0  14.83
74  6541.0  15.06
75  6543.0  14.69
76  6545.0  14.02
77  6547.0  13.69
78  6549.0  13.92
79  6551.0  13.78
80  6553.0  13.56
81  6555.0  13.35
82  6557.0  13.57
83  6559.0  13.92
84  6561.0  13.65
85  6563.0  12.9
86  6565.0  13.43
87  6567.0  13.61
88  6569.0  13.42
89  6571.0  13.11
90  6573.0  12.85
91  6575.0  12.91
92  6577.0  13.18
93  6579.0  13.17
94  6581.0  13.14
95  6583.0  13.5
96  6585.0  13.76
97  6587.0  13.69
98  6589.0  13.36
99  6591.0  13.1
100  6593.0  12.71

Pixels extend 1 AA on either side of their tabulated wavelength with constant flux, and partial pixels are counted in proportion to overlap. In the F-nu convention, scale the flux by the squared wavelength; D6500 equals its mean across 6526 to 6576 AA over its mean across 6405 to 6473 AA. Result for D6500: 1.15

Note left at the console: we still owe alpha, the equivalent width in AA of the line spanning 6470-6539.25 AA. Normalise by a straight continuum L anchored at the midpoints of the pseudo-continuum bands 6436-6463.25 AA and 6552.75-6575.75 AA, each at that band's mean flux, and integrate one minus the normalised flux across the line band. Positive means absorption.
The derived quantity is -3.65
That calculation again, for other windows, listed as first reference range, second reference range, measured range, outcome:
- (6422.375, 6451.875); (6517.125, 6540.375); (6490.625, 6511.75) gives 0.7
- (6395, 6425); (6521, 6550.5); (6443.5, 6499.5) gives 0.5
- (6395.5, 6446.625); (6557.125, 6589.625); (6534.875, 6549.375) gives -1.4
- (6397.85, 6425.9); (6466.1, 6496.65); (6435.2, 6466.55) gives 0.8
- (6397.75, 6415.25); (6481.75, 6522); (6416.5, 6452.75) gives 0.3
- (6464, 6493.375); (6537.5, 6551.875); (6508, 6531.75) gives 0.3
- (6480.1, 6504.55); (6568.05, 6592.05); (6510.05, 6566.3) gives -3.2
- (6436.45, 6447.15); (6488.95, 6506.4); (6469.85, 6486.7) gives -1.3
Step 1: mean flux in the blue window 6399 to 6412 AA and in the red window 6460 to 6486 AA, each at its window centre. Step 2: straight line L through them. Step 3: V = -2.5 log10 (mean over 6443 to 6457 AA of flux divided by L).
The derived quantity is 0.01 mag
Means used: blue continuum 11.9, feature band 12.6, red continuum 13.2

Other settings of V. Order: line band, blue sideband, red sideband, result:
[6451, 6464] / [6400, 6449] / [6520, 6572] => 0.02 mag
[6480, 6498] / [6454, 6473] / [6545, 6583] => 0.01 mag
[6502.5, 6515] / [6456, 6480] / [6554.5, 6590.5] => -0.04 mag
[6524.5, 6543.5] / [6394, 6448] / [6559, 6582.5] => -0.09 mag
